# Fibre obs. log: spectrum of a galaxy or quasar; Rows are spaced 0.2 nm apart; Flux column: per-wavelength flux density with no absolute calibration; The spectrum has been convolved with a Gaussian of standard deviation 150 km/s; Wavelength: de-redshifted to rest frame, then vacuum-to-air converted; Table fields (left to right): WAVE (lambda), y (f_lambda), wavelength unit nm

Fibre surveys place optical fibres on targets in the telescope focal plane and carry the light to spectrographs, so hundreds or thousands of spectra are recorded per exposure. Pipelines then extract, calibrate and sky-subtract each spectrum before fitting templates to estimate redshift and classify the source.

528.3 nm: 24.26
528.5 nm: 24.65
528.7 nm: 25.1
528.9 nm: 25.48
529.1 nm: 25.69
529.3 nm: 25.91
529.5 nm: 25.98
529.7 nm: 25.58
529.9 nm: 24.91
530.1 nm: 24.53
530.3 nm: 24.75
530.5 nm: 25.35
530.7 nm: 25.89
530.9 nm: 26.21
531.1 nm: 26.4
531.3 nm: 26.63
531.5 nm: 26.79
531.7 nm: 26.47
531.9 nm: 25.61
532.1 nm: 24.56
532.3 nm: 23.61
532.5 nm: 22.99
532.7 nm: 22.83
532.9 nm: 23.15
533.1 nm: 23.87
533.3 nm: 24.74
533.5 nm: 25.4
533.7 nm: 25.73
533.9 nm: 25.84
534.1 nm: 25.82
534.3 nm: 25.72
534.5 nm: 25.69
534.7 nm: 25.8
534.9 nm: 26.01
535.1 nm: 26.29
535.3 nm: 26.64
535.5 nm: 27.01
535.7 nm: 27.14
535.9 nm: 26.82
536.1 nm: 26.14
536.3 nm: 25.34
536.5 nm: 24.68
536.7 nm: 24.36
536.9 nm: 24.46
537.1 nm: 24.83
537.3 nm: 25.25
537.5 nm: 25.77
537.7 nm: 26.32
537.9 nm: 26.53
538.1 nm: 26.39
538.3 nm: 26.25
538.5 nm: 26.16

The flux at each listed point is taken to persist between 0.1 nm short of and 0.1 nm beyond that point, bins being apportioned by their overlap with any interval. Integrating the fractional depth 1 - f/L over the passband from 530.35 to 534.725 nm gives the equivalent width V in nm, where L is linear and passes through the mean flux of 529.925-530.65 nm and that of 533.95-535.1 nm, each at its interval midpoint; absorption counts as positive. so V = 0.036 nm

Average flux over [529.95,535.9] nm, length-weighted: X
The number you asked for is 25.4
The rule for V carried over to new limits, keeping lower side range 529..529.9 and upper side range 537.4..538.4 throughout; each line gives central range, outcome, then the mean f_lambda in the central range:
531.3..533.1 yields 0.090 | 24.6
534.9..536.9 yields 0.012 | 26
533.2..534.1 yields 0.017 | 25.5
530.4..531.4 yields -0.012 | 26.1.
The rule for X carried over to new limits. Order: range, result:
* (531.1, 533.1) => 24.8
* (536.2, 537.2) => 24.7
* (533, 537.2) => 25.6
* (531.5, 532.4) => 25.3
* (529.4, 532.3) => 25.6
